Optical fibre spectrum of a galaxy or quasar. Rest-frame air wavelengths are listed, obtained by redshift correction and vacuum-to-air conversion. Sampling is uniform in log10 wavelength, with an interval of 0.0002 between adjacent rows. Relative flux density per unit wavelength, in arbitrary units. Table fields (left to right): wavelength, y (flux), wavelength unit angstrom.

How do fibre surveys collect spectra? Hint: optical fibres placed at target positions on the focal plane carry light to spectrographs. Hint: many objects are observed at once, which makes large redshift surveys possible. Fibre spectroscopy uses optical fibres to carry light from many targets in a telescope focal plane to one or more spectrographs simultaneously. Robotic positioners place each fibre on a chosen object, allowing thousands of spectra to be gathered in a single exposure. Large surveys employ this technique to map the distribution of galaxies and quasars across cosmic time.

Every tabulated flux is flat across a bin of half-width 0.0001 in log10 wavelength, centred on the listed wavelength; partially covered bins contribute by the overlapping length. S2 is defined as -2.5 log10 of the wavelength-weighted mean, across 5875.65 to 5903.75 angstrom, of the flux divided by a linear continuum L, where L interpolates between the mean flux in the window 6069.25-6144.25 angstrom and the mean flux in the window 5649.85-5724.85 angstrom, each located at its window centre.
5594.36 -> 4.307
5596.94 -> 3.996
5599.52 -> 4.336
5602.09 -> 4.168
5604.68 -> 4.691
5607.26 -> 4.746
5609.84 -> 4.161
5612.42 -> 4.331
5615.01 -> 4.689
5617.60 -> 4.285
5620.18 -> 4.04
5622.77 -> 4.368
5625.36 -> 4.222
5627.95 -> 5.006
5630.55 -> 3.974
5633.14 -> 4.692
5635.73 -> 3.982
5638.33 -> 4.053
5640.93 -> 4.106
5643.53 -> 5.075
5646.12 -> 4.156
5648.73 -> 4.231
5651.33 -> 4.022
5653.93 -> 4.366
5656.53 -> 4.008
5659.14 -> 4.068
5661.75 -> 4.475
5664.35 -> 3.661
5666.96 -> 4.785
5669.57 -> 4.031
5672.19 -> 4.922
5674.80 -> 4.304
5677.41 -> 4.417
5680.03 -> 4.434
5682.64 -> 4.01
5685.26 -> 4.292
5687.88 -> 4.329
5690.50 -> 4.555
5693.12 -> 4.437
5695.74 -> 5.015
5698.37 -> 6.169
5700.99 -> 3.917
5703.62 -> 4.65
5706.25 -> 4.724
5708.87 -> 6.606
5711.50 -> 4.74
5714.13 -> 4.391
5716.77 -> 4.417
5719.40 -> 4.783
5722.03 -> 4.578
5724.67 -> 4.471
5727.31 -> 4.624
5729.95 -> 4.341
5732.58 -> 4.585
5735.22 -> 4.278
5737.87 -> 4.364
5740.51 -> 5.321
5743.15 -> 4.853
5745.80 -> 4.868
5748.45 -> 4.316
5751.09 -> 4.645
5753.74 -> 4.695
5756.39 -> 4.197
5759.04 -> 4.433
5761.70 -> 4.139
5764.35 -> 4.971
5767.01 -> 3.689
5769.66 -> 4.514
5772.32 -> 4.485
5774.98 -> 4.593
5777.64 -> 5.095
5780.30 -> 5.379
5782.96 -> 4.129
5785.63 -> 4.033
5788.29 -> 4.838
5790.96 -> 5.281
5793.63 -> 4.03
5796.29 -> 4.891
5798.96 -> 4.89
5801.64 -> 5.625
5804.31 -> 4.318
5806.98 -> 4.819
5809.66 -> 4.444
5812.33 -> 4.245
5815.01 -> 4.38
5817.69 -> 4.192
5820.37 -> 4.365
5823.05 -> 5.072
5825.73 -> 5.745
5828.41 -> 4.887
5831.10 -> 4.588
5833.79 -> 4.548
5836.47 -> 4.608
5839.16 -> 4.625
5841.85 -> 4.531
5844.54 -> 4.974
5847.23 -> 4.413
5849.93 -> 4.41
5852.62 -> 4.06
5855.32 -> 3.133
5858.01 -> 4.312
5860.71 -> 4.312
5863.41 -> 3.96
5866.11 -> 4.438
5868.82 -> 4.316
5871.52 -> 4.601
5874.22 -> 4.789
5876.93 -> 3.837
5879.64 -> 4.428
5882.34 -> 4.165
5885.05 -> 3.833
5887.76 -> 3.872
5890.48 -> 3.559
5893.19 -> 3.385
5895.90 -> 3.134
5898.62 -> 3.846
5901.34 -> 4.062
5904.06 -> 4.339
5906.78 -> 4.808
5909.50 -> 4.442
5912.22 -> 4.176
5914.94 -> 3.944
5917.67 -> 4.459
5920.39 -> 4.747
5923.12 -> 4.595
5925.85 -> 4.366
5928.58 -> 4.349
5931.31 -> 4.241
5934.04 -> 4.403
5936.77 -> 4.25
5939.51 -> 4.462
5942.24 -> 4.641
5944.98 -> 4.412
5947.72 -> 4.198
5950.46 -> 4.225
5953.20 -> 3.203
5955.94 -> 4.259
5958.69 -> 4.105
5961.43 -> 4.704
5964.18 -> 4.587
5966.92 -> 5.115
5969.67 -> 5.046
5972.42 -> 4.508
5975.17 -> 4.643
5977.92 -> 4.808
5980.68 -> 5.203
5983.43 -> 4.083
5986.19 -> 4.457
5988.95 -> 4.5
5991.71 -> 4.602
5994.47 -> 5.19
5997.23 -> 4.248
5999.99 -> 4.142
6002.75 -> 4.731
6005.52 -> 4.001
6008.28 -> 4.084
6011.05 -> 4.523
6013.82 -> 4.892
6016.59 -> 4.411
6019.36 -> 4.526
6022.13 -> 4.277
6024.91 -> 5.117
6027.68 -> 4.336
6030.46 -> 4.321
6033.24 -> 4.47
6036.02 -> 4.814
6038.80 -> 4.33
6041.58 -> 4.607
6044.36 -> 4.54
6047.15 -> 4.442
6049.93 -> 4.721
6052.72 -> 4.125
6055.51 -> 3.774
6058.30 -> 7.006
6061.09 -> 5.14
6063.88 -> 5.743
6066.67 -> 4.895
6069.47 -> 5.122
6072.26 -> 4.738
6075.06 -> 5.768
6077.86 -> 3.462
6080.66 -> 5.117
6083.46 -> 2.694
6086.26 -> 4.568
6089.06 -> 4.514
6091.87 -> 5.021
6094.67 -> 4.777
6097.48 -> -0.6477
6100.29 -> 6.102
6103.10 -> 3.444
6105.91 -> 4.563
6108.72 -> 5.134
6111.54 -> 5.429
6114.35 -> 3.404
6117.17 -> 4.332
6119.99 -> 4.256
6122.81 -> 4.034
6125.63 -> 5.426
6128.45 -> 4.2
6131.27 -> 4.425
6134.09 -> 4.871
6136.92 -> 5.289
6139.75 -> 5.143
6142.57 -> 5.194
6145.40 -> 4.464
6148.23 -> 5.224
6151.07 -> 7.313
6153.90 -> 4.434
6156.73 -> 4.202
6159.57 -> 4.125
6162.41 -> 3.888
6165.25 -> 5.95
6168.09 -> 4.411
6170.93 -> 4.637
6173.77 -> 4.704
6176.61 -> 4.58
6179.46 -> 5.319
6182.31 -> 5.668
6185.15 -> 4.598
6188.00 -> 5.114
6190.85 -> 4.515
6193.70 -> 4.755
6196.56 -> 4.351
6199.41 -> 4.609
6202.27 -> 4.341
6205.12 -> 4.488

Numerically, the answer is 0.17 mag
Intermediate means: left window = 4.54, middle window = 3.83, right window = 4.45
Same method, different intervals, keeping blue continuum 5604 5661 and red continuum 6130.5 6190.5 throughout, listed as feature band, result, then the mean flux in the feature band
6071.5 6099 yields 0.210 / 3.99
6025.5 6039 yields 0.065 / 4.5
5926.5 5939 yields 0.083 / 4.32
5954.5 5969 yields 0.031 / 4.57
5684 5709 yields -0.092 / 4.79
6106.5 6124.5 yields 0.099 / 4.45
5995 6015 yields 0.082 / 4.41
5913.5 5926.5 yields 0.055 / 4.42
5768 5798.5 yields -0.037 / 4.66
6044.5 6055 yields 0.099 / 4.38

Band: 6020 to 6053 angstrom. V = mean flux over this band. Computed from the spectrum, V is 4.52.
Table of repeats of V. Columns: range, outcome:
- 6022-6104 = 4.52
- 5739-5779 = 4.59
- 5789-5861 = 4.59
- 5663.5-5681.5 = 4.38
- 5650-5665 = 4.12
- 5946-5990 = 4.48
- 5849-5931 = 4.16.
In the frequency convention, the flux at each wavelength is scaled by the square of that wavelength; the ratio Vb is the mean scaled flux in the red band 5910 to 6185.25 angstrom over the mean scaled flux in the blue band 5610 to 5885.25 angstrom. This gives 1.12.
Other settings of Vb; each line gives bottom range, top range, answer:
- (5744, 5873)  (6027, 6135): 1.09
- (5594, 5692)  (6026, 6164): 1.24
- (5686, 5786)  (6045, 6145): 1.11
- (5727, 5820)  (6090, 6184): 1.15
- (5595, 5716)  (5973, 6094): 1.18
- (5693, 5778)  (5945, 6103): 1.07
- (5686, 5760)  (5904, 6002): 1.03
